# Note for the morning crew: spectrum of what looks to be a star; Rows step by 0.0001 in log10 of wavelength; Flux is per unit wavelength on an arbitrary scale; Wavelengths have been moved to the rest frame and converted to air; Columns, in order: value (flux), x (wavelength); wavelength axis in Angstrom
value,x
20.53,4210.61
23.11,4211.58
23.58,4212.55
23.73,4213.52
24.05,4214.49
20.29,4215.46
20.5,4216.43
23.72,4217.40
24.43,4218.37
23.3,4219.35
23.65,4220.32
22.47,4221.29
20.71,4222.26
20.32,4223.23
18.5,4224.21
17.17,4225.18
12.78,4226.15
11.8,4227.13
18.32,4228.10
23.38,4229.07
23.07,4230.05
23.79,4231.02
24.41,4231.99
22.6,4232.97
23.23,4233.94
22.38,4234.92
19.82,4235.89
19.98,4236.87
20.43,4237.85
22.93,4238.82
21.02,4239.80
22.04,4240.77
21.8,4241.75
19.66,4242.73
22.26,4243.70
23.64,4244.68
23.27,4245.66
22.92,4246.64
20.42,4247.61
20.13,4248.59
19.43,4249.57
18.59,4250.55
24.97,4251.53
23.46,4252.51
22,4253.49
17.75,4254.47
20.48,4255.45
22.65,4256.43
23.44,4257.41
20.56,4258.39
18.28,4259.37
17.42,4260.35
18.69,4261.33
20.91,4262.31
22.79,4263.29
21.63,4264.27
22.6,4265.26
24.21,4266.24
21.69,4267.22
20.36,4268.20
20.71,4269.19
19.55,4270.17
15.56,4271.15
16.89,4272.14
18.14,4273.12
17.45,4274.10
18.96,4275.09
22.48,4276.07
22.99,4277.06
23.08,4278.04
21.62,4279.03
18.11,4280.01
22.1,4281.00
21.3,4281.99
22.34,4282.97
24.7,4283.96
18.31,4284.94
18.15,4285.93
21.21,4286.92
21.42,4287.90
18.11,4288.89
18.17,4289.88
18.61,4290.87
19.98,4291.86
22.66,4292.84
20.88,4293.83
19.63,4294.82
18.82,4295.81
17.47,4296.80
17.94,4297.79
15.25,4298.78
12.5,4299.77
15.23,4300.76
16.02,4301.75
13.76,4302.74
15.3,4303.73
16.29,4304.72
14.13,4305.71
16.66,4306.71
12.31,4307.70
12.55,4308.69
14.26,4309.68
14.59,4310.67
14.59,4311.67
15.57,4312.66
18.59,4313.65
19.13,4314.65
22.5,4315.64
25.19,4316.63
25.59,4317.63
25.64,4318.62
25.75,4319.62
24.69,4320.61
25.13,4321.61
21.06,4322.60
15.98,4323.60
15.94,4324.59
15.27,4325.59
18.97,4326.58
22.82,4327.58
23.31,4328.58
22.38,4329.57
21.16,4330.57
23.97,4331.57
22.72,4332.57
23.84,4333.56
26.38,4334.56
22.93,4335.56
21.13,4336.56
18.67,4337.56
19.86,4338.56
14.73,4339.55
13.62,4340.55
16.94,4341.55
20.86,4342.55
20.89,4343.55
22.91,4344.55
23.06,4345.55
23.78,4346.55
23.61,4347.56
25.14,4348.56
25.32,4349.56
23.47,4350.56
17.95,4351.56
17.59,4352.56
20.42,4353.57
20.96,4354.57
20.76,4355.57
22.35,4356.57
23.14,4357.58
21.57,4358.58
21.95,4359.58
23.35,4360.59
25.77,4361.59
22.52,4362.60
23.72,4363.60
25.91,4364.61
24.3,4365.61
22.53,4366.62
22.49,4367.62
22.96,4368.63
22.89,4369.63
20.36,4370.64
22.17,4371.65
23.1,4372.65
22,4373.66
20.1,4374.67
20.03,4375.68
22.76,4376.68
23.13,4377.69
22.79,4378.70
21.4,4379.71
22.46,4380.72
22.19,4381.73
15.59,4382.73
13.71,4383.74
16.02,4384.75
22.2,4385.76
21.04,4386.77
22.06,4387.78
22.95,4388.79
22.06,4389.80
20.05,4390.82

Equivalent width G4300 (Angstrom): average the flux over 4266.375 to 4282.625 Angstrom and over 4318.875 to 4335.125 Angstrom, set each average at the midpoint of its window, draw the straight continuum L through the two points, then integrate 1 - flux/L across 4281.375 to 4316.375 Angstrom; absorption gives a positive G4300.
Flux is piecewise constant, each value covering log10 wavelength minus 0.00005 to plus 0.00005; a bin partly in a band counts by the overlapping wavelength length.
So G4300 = 5.3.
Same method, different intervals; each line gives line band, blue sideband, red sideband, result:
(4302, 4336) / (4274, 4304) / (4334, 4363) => 1.23 Angstrom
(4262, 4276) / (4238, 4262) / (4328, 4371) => 0.75 Angstrom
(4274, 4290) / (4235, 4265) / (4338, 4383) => 0.41 Angstrom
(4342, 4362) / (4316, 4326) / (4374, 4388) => -0.96 Angstrom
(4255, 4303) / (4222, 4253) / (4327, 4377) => 3.48 Angstrom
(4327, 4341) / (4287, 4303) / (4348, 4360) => -0.55 Angstrom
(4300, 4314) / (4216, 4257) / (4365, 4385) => 4.17 Angstrom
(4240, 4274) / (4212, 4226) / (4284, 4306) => -1.74 Angstrom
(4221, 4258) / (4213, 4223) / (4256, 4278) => 1.09 Angstrom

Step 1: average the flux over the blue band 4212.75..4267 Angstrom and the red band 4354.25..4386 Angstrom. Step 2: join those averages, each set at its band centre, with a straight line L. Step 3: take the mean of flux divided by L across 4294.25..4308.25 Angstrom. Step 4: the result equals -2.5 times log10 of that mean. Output 0.33 mag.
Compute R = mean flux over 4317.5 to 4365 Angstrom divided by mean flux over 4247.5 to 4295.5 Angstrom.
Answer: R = 1.06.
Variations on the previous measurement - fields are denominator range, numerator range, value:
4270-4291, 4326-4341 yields 1.06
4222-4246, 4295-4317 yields 0.79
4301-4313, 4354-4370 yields 1.56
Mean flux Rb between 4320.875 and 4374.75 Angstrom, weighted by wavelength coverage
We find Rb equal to 21.6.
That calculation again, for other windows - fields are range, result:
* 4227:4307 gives 20.1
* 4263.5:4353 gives 19.9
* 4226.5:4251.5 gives 21.3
